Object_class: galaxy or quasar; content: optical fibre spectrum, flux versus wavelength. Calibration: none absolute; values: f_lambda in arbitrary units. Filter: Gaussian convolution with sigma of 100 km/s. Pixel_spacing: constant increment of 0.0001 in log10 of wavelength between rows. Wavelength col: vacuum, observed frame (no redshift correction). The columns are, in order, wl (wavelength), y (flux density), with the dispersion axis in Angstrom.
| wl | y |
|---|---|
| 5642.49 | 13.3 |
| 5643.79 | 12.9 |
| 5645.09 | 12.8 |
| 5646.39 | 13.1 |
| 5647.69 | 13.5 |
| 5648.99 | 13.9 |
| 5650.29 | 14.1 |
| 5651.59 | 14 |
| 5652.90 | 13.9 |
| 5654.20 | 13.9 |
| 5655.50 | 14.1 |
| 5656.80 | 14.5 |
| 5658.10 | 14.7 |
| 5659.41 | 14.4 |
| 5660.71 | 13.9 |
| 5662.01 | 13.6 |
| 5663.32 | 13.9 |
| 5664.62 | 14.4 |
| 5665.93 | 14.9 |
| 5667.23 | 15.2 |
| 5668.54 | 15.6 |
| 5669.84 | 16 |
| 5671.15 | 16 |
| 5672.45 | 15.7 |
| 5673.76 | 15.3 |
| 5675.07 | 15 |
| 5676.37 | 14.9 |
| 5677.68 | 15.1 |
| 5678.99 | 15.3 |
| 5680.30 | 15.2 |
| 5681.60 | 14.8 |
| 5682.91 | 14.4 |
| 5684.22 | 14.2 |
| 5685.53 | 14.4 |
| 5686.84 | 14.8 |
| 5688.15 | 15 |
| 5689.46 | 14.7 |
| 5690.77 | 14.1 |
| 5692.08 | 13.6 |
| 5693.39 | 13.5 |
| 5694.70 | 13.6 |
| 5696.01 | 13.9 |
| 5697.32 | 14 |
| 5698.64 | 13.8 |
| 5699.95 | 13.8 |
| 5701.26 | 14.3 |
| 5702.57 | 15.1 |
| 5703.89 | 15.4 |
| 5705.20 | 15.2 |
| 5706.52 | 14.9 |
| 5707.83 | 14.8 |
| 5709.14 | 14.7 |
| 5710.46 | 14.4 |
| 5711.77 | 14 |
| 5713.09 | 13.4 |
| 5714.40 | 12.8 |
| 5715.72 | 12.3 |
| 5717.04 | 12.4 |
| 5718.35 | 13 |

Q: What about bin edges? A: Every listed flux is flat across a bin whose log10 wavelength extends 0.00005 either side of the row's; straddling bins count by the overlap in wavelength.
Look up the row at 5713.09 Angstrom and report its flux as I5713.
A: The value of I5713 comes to 13.4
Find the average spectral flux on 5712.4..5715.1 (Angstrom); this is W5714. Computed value 13.1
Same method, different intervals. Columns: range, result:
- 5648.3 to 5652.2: 14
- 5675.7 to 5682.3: 15.1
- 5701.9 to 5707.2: 15.1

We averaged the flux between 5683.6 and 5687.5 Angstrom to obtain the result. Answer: 14.5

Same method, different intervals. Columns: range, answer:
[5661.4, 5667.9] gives 14.4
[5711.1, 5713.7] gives 13.7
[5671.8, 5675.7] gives 15.3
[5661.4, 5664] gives 13.8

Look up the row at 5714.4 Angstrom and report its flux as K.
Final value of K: 12.8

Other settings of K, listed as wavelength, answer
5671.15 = 16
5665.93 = 14.9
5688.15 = 15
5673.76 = 15.3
